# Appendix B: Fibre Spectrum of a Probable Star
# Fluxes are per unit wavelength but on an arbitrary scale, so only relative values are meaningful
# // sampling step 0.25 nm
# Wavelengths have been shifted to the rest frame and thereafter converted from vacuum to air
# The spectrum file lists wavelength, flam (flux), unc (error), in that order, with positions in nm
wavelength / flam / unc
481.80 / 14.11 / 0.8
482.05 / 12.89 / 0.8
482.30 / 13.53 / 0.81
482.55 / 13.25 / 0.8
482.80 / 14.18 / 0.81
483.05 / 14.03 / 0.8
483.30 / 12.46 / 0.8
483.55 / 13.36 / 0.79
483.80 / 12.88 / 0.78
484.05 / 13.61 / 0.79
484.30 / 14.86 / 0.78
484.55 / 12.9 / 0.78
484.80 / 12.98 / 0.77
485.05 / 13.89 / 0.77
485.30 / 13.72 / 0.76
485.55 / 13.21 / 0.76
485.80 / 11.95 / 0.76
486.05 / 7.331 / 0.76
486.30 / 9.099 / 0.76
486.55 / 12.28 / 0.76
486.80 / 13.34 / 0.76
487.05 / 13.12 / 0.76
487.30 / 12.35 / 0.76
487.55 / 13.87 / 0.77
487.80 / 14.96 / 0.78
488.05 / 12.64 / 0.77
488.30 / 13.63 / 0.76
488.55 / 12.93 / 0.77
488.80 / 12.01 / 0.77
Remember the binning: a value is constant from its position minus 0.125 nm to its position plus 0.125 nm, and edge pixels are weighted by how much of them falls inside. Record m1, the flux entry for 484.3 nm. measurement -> 14.86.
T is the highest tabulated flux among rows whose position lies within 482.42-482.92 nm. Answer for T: 14.18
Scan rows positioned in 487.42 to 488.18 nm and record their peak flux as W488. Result 14.96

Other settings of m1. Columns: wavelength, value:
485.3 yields 13.72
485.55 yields 13.21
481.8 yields 14.11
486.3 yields 9.099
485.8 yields 11.95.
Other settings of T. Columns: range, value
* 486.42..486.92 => 13.34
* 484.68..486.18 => 13.89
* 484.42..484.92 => 12.98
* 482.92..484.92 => 14.86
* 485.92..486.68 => 12.28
